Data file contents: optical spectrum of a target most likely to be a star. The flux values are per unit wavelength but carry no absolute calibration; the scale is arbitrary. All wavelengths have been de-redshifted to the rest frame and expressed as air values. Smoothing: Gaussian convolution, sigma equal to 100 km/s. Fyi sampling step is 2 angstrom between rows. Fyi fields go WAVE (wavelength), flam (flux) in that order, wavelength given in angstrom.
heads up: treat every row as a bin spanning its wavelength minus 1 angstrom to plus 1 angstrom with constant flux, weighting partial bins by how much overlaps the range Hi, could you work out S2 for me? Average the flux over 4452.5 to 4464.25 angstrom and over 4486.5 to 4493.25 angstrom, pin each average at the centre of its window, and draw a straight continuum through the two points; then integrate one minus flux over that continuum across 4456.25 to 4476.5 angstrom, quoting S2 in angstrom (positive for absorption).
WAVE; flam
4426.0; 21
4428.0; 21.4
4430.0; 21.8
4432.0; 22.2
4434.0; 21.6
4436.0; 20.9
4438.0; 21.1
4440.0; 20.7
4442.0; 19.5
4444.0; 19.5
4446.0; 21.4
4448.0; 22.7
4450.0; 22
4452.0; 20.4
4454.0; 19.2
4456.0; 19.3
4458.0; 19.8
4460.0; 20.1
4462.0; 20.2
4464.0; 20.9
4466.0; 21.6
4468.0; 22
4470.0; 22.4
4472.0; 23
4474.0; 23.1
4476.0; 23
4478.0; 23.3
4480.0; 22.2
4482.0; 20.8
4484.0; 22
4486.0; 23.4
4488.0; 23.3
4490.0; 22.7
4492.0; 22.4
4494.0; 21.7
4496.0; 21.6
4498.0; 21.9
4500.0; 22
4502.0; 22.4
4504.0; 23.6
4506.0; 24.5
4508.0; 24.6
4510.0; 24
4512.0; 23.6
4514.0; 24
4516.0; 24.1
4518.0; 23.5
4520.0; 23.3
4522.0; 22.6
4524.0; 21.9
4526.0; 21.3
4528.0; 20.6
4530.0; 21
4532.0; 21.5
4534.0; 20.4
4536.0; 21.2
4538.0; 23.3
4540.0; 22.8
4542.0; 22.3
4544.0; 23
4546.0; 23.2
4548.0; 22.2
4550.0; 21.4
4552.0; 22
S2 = -0.8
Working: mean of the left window 19.9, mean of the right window 22.8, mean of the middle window 21.5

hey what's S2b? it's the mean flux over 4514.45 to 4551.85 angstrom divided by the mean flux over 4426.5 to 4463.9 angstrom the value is 1.07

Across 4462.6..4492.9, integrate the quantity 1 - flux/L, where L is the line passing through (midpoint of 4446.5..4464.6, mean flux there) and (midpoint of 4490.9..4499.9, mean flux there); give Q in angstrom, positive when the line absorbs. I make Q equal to -1.5 angstrom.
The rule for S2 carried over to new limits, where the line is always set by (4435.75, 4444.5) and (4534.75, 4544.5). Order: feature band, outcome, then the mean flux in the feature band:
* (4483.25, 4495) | -0.7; 22.6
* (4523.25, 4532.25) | 0.4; 21.2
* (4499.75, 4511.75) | -1.0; 23.6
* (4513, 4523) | -0.7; 23.5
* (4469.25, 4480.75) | -1.0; 22.9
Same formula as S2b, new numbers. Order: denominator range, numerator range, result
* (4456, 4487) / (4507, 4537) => 1.03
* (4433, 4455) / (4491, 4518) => 1.11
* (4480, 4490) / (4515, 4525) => 1.03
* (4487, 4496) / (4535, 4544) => 1.00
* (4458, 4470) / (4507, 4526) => 1.11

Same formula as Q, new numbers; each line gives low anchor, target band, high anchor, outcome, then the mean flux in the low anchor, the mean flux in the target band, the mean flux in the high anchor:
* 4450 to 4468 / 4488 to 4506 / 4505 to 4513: 0.6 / 20.4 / 22.5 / 24.2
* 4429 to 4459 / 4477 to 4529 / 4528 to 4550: -2.9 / 20.8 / 22.7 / 22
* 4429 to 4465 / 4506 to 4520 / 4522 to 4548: -1.5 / 20.7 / 24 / 21.9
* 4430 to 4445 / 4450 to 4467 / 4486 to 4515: 1.0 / 20.9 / 20.3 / 23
